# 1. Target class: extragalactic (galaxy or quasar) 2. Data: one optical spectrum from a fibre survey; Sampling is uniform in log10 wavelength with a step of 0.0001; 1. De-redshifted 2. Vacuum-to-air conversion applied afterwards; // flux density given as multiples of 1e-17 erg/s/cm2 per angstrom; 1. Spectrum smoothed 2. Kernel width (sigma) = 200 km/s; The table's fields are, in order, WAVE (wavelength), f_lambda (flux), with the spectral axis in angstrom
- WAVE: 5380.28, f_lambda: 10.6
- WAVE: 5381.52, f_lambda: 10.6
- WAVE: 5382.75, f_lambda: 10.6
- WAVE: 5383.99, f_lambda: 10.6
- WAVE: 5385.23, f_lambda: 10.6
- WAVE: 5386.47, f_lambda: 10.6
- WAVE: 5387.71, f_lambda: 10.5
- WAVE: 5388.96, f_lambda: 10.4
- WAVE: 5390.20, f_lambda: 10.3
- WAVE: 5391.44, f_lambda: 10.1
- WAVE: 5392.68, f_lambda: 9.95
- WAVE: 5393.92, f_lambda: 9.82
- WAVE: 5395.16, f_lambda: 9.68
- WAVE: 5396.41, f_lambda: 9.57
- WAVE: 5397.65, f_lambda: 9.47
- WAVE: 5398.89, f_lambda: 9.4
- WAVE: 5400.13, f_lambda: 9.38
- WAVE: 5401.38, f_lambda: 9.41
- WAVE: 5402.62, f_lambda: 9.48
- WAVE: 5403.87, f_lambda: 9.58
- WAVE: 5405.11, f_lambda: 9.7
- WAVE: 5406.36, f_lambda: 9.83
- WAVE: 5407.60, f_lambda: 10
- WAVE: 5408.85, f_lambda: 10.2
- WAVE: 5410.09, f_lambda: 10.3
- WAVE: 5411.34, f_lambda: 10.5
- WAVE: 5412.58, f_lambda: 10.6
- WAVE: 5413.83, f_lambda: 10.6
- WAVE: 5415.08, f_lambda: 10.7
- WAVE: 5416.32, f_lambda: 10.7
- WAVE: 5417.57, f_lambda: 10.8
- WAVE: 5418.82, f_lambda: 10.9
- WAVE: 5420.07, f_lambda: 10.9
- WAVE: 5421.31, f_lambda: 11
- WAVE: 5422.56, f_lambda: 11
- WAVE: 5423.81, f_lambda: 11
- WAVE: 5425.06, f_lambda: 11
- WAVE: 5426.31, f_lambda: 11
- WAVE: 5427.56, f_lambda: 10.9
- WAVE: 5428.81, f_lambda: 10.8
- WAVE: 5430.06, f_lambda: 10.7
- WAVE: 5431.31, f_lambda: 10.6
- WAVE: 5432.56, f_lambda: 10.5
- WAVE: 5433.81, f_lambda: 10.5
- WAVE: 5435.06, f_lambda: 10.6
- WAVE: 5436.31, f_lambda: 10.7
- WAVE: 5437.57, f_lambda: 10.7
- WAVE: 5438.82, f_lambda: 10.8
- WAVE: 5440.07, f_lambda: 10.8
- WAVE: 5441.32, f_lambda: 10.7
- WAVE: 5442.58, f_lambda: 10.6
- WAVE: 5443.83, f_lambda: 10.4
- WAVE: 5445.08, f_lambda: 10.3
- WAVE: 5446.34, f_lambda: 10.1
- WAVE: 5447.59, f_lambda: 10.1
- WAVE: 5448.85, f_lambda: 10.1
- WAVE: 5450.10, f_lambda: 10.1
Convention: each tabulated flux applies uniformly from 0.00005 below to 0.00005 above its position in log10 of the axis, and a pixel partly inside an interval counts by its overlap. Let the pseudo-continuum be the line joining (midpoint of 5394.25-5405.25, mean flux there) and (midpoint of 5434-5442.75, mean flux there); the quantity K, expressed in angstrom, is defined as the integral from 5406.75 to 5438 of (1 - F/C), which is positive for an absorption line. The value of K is -1.5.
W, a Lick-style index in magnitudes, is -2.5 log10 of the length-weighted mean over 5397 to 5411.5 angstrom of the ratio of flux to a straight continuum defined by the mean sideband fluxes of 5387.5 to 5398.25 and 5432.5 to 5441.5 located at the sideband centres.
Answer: 0.04 mag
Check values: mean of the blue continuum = 9.95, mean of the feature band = 9.75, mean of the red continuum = 10.7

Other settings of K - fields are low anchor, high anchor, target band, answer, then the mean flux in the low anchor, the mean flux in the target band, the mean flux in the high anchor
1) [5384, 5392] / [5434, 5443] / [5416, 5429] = -0.4 angstrom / 10.4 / 10.9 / 10.7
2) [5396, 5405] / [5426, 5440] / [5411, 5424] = -0.9 angstrom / 9.49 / 10.8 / 10.7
